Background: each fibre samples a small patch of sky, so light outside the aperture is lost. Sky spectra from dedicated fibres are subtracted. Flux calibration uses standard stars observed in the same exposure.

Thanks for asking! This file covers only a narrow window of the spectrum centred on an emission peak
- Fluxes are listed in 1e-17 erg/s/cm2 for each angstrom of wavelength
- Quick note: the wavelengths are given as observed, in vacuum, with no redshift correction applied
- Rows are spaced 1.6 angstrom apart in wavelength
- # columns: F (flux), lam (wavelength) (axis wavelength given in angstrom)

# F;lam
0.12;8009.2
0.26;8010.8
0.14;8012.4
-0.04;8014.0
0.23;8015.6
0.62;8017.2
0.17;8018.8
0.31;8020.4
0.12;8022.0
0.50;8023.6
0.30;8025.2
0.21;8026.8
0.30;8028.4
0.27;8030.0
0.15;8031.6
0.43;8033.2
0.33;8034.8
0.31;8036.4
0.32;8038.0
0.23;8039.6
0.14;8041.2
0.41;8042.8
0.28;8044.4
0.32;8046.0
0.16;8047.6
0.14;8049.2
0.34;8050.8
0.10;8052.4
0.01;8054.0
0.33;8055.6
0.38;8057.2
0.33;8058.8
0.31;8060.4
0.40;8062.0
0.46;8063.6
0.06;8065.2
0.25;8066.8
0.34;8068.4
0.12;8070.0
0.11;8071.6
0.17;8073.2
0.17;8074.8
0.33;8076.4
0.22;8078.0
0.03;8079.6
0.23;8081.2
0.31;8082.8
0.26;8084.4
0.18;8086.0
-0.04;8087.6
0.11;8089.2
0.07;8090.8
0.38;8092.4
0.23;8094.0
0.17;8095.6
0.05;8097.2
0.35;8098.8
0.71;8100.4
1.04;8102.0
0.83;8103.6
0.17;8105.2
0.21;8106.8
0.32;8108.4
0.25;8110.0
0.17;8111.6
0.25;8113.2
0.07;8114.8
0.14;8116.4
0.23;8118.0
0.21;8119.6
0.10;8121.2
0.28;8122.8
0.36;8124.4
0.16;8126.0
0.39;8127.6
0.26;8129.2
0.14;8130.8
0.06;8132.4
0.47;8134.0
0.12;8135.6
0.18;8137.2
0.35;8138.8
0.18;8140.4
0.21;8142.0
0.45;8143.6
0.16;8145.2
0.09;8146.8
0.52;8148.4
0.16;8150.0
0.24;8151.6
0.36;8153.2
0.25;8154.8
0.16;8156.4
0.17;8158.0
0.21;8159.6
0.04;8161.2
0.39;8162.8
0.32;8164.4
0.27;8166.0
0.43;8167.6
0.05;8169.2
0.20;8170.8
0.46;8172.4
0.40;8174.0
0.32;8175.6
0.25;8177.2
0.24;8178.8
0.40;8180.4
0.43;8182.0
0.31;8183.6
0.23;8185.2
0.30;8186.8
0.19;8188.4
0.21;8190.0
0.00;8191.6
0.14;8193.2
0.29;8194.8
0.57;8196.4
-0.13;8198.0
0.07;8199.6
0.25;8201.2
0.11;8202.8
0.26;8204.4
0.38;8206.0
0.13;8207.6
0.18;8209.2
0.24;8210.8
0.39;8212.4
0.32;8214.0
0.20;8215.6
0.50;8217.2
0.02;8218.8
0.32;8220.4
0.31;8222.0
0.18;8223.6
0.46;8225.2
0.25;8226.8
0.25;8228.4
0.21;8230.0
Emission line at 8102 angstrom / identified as Hgamma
